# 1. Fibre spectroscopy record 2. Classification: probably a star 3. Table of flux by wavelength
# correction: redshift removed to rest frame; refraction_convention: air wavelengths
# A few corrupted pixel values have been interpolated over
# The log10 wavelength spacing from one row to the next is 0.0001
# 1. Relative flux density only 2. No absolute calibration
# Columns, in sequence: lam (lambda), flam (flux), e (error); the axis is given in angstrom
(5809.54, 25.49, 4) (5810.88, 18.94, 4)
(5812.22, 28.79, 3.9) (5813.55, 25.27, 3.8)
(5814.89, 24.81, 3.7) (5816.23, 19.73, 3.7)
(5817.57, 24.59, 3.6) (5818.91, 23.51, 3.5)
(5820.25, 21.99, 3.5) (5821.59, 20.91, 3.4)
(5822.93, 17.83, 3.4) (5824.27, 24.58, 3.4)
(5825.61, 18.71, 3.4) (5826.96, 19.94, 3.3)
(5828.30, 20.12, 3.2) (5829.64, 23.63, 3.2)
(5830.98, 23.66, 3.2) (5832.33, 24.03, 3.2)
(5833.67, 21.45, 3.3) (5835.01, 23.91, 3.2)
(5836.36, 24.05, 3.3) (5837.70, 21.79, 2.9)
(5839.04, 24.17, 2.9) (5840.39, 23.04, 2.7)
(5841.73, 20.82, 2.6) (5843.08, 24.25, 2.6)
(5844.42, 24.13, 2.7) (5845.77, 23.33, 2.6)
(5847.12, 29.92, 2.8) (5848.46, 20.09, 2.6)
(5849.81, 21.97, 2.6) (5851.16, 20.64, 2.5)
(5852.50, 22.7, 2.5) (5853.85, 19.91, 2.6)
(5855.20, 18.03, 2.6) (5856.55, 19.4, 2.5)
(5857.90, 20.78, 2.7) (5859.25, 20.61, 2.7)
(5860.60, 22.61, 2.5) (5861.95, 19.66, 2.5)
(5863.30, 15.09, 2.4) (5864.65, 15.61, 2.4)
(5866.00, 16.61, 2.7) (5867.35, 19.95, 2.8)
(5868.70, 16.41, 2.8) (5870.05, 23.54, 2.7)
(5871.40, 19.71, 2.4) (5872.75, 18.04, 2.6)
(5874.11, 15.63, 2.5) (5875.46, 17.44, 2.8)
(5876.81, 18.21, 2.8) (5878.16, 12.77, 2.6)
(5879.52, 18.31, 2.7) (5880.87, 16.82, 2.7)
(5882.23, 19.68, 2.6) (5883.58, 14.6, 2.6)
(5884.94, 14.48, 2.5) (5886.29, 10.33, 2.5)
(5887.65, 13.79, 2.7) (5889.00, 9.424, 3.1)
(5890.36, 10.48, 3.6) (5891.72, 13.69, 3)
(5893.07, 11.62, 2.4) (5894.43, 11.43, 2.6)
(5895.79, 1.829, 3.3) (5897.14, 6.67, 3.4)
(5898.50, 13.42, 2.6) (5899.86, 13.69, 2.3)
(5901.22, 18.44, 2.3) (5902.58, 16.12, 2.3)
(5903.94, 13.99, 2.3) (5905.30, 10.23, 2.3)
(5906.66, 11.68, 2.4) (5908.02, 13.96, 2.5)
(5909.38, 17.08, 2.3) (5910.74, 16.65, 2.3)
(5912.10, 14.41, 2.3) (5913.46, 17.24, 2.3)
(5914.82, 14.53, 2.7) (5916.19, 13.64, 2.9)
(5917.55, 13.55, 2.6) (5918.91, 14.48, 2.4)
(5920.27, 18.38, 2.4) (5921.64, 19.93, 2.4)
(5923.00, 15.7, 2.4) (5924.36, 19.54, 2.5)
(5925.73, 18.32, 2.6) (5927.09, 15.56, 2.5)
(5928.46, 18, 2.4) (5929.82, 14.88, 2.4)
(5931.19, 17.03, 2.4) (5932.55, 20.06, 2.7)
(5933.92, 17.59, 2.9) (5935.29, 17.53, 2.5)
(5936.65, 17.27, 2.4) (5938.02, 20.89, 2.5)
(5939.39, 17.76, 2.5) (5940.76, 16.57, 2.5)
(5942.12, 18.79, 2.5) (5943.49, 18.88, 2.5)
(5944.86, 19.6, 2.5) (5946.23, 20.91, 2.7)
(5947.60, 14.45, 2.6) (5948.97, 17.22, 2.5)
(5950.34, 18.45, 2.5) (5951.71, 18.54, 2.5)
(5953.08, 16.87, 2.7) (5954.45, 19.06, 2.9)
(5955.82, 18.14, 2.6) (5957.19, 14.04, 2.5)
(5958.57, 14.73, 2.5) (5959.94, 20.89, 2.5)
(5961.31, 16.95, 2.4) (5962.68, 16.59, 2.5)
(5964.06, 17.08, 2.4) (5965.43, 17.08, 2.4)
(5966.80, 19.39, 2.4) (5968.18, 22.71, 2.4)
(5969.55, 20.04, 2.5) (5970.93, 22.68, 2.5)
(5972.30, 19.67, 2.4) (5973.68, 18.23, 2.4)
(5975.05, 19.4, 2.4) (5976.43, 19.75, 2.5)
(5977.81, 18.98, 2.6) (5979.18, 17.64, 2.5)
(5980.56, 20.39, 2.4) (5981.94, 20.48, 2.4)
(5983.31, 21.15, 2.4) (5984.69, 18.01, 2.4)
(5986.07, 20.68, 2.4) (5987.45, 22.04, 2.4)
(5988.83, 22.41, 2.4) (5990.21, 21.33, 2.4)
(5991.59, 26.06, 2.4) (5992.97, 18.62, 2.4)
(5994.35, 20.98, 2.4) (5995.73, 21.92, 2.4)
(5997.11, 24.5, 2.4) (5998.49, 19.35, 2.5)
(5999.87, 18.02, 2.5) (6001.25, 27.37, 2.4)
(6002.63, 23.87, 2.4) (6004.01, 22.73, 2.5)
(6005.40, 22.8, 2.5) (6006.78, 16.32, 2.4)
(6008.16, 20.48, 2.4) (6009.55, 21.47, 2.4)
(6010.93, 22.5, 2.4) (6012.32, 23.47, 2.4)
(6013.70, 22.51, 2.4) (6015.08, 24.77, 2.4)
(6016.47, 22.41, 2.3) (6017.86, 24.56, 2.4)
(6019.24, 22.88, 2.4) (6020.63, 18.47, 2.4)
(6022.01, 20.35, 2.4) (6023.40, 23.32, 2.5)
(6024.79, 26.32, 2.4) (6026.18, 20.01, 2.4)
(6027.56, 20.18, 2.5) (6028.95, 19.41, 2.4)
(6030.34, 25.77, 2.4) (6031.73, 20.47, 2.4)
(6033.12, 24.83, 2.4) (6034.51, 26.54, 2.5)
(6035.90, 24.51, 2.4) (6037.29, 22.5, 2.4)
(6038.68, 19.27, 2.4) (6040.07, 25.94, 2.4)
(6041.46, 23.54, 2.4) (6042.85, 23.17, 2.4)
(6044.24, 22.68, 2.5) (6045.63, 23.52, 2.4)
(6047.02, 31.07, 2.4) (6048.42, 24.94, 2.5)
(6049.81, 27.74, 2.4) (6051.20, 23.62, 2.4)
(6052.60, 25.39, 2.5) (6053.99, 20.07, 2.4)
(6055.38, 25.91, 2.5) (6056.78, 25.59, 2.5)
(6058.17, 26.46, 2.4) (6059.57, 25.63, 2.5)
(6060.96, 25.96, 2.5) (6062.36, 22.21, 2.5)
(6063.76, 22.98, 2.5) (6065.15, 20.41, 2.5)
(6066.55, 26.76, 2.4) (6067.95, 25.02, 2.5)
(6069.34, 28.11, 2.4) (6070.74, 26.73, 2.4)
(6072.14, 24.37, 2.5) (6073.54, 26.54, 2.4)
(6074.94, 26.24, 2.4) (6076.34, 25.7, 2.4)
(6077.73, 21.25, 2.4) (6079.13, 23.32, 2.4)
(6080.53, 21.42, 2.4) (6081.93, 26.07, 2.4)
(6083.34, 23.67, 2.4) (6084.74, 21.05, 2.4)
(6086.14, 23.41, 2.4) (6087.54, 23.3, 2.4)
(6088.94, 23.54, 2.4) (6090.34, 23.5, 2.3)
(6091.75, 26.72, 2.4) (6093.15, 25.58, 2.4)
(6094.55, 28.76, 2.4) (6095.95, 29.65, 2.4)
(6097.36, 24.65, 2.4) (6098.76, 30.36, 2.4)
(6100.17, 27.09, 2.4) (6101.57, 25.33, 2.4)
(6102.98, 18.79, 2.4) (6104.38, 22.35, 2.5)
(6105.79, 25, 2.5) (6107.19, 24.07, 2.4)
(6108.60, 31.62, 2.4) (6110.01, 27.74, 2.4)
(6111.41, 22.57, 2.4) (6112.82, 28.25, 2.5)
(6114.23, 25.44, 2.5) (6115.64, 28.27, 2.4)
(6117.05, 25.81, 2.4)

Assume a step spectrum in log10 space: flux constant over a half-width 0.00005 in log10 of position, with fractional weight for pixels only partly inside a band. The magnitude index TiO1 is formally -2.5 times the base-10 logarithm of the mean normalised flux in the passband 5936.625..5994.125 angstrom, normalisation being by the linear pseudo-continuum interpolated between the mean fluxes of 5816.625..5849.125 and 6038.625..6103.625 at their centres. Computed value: 0.24 mag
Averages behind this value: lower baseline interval 22.7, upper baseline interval 24.8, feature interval 19.1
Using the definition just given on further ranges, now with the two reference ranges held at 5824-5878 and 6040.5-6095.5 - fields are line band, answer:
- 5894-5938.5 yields 0.40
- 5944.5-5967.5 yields 0.28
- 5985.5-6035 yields 0.07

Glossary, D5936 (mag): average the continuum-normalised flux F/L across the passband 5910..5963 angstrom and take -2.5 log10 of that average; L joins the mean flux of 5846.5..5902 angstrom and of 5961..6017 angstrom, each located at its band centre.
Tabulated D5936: 0.10 mag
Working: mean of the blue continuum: 16.7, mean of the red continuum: 20.8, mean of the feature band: 17.3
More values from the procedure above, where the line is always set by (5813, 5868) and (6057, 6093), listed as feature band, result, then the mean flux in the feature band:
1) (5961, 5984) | 0.20 mag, 19.3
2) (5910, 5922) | 0.39 mag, 15.8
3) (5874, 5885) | 0.31 mag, 16.6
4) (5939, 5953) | 0.26 mag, 18.1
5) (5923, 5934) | 0.28 mag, 17.5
